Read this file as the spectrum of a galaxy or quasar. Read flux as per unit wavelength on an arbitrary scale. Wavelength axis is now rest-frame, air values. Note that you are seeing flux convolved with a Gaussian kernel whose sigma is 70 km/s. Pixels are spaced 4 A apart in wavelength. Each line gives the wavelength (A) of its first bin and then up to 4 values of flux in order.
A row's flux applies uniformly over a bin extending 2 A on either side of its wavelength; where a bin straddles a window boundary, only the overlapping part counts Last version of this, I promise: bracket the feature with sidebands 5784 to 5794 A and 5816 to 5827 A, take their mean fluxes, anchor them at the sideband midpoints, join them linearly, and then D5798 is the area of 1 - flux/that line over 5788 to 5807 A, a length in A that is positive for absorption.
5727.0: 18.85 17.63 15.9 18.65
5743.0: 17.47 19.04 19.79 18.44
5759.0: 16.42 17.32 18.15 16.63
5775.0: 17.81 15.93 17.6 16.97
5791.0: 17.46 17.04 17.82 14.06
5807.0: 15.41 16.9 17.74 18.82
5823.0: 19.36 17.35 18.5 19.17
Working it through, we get 1.19 A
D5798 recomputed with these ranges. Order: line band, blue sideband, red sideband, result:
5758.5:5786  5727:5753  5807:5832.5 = 1.3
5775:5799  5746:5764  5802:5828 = 0.7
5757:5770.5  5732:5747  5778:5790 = 0.0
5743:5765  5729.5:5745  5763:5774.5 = -0.9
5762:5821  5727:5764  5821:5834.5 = 3.9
